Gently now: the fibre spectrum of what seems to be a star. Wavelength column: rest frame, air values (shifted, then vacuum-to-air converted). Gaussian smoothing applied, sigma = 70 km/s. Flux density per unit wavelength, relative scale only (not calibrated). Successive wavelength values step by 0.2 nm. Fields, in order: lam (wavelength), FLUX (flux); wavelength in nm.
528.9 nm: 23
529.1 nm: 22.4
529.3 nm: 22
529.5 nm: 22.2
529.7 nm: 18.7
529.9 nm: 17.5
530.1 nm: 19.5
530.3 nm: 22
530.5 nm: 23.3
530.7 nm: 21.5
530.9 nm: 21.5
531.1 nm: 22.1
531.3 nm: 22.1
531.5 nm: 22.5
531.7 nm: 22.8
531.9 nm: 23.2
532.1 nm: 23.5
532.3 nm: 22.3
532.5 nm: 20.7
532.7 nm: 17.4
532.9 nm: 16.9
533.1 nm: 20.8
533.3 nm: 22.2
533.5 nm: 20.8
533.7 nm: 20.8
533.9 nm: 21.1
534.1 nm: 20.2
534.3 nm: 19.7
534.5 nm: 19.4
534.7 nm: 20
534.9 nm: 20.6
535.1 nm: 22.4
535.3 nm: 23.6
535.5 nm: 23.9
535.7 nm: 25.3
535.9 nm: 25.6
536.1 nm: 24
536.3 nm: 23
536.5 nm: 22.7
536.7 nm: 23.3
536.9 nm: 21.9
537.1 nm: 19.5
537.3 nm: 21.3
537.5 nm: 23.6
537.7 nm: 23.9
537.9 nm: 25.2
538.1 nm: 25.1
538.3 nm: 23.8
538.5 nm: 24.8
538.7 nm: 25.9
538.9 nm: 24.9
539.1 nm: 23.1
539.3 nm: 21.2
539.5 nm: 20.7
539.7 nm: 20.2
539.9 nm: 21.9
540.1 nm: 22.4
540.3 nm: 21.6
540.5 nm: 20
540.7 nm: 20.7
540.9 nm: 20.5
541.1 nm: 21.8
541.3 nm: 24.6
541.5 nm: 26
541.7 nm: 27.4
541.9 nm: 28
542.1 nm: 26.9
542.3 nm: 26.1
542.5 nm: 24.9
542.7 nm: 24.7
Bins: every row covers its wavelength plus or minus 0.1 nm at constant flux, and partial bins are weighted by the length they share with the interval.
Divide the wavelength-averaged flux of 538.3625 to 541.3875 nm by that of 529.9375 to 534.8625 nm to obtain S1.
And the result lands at 1.1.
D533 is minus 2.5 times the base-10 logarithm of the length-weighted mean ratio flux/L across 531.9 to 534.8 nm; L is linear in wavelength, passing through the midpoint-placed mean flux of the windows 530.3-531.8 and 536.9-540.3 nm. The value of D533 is 0.098 mag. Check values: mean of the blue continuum 22.2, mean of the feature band 20.5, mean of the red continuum 22.9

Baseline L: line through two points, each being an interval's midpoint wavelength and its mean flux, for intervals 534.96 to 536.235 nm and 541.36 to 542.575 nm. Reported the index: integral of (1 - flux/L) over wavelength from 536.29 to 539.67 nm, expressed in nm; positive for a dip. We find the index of 0.247 nm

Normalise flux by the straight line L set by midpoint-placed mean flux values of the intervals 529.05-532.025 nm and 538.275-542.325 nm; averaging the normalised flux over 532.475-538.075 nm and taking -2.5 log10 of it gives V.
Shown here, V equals 0.03 mag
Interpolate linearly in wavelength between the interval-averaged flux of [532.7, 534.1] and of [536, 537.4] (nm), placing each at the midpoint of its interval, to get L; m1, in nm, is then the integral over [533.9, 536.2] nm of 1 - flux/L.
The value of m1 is -0.10 nm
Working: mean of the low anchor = 20.2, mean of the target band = 22.2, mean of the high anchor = 22.2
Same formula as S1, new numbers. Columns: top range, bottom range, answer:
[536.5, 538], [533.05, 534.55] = 1.10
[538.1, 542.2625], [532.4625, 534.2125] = 1.17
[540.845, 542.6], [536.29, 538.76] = 1.08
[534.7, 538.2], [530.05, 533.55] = 1.08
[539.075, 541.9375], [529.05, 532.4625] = 1.04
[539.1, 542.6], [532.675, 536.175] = 1.08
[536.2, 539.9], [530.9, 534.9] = 1.10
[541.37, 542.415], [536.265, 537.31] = 1.22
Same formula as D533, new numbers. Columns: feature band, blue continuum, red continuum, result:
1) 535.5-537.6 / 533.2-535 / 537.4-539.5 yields -0.03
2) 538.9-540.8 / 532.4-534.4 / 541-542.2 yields 0.14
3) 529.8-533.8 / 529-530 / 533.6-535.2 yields -0.03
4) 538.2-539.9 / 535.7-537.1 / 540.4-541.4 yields -0.04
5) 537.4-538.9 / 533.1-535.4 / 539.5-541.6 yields -0.14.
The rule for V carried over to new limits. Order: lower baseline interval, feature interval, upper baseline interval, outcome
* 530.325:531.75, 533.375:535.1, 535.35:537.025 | 0.131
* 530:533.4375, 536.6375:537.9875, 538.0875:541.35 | -0.024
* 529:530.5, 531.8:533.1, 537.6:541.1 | 0.033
